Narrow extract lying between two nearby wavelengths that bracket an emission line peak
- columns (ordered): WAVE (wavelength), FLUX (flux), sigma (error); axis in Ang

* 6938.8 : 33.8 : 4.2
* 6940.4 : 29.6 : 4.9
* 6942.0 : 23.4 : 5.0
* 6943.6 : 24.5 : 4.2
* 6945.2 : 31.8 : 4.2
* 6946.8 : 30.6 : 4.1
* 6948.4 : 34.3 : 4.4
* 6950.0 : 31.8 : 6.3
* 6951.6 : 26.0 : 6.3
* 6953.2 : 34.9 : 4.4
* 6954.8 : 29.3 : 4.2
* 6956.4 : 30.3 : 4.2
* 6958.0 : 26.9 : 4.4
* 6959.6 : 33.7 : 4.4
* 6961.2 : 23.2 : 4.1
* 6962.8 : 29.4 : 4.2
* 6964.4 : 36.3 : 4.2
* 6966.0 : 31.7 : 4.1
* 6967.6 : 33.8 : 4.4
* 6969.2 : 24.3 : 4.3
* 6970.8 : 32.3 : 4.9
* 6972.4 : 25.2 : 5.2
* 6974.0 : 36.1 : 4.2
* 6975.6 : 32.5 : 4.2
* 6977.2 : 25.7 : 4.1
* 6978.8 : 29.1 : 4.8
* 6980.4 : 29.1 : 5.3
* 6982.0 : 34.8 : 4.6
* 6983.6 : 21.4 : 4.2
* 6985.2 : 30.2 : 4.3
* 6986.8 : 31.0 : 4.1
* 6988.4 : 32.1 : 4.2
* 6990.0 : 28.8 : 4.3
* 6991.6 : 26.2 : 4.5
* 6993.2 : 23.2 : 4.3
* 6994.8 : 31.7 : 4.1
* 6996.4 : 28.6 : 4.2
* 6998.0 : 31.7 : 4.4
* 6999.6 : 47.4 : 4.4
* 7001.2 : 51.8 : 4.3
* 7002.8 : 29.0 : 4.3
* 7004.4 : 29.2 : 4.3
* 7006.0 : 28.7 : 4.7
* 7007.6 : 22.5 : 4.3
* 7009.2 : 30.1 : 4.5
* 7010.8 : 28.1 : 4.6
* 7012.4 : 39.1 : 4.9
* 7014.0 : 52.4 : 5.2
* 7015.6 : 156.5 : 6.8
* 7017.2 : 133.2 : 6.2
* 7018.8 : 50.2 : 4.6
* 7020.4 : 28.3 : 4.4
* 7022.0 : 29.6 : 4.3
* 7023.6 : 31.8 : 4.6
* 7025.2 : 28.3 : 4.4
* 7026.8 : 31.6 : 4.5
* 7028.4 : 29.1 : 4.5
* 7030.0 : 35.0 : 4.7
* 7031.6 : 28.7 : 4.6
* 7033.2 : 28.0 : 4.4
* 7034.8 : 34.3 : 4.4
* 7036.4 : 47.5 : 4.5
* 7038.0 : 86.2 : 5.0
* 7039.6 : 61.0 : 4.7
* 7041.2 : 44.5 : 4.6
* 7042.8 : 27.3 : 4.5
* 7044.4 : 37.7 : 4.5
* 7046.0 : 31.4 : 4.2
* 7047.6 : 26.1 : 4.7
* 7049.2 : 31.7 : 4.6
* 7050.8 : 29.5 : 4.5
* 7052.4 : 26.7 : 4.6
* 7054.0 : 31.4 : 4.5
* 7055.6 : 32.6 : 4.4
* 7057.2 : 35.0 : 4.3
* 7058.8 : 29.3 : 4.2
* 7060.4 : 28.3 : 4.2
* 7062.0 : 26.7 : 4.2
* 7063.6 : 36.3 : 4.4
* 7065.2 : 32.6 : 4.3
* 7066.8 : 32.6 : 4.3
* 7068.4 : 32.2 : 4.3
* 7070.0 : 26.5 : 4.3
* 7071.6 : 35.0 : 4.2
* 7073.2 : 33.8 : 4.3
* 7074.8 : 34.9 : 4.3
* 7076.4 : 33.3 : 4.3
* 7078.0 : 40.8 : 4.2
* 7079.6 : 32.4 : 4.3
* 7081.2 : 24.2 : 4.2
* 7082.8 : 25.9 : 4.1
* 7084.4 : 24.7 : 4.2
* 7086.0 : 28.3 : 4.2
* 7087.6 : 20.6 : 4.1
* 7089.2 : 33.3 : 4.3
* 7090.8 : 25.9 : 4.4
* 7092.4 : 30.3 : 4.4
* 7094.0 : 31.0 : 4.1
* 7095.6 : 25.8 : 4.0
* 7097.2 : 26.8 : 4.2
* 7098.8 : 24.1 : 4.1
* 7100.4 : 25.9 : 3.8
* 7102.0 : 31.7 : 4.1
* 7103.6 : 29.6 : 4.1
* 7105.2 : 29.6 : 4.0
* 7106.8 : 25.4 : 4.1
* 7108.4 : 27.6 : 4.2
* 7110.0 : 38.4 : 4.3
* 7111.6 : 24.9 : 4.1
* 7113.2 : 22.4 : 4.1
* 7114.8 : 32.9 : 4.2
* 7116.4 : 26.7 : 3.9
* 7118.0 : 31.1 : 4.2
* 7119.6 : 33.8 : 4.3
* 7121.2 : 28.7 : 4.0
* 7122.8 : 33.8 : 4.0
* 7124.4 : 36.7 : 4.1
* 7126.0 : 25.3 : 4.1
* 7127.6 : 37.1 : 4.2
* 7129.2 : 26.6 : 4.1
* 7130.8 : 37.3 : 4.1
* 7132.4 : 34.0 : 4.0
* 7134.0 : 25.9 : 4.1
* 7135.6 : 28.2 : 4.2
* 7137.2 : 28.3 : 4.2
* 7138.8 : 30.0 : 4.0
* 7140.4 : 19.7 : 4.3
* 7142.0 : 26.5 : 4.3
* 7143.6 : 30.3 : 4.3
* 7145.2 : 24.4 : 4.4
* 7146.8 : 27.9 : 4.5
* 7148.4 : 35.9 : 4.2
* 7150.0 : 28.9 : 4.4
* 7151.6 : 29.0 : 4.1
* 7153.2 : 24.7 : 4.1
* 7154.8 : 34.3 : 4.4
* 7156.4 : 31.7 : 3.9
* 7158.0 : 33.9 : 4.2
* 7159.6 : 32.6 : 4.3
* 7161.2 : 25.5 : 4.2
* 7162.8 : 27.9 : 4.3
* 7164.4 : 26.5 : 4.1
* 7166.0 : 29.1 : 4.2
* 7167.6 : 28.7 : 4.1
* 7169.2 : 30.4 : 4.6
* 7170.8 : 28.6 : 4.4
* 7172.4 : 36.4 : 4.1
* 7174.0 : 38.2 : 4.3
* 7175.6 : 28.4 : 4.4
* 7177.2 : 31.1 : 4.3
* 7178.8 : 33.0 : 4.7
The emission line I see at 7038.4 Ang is [N II]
